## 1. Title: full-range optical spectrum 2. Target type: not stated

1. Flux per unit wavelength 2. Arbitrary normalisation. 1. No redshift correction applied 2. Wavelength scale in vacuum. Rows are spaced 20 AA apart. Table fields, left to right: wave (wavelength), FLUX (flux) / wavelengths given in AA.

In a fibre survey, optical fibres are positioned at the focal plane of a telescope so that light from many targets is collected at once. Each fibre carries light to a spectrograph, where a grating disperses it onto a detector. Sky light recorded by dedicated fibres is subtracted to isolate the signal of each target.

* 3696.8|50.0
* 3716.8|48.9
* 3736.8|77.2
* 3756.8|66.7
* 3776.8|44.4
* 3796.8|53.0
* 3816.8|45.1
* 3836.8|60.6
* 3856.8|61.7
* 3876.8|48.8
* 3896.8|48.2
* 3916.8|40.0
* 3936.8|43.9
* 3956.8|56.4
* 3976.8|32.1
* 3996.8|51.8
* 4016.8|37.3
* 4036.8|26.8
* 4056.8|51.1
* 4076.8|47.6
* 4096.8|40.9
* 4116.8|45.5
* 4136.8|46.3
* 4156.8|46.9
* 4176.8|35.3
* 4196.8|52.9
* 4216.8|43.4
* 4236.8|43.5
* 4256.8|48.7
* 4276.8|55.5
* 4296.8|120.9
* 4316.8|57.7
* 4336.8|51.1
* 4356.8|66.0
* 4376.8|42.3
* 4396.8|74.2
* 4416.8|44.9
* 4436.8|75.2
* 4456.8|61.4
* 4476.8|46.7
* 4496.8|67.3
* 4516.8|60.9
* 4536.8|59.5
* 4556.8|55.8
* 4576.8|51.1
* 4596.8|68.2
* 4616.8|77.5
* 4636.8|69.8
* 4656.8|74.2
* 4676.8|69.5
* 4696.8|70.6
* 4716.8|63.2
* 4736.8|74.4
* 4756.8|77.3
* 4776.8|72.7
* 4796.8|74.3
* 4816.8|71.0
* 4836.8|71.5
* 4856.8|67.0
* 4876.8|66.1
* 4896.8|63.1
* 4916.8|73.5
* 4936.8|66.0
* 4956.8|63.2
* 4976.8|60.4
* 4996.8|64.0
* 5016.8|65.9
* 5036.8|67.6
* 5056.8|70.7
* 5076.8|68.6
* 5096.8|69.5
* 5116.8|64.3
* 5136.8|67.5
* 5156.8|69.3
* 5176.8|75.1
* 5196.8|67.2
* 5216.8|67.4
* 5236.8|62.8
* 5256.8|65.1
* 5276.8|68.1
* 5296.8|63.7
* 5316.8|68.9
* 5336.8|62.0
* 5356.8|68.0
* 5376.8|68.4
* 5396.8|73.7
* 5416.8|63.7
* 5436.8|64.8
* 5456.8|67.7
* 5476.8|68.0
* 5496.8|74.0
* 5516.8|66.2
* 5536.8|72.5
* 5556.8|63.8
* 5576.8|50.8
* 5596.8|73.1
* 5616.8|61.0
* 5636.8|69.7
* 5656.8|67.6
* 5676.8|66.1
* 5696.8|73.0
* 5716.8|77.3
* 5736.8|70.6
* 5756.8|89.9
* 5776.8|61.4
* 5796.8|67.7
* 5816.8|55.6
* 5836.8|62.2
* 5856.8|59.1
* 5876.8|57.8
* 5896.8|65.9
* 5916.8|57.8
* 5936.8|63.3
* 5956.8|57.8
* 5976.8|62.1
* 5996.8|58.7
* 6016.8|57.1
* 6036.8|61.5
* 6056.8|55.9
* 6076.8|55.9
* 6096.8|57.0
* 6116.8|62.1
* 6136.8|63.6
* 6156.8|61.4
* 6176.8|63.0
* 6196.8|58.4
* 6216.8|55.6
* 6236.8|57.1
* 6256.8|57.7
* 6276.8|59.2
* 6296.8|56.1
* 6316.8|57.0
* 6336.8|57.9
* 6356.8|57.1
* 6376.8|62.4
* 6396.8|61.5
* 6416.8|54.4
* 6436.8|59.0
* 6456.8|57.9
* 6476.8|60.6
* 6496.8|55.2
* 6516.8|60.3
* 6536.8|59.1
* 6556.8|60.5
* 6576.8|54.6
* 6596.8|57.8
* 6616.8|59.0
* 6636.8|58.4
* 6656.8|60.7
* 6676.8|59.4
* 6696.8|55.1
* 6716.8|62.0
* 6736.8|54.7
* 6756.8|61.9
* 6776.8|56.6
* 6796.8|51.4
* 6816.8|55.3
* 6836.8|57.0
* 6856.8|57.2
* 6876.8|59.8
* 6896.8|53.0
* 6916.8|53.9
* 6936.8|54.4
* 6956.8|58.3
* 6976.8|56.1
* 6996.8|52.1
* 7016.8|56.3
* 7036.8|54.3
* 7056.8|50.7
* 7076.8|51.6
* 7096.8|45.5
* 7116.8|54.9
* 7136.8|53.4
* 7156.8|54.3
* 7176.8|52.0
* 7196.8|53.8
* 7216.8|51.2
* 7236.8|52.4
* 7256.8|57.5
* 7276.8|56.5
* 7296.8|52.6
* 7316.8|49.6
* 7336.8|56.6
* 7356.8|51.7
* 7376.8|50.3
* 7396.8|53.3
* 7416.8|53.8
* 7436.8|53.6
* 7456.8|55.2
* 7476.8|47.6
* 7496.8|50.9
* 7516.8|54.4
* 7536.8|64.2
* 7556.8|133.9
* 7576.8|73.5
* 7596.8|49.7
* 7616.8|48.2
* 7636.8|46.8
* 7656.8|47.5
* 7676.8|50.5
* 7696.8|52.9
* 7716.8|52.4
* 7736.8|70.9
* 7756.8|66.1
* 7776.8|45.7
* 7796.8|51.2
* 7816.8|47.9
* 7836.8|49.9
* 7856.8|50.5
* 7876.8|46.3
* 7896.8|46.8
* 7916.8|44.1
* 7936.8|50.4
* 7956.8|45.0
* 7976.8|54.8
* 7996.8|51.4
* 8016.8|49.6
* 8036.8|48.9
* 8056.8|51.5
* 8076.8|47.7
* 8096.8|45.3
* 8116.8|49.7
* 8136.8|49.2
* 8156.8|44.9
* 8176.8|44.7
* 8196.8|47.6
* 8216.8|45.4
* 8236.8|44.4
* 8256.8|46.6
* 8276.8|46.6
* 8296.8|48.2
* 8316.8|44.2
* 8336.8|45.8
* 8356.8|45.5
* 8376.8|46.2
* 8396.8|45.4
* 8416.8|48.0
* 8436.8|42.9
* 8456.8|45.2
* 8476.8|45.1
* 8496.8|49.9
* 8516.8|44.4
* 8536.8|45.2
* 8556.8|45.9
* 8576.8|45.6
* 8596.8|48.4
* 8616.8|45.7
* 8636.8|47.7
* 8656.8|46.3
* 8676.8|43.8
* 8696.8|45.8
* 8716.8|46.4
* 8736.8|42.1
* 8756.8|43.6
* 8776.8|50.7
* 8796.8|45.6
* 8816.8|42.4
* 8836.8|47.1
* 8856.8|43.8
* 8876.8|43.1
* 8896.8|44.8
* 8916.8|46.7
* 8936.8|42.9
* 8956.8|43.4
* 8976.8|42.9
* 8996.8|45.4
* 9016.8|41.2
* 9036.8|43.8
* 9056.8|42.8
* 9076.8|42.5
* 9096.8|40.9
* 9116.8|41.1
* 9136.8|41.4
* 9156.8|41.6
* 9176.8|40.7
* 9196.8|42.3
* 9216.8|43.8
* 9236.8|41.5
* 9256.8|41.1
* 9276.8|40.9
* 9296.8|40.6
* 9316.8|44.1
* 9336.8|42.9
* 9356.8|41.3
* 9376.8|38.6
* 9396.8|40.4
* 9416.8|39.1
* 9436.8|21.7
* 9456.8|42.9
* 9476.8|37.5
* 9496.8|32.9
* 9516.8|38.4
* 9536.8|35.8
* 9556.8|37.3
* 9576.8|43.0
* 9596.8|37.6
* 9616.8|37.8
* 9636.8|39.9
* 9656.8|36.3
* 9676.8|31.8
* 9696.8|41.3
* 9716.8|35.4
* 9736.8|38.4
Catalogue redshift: 0.151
